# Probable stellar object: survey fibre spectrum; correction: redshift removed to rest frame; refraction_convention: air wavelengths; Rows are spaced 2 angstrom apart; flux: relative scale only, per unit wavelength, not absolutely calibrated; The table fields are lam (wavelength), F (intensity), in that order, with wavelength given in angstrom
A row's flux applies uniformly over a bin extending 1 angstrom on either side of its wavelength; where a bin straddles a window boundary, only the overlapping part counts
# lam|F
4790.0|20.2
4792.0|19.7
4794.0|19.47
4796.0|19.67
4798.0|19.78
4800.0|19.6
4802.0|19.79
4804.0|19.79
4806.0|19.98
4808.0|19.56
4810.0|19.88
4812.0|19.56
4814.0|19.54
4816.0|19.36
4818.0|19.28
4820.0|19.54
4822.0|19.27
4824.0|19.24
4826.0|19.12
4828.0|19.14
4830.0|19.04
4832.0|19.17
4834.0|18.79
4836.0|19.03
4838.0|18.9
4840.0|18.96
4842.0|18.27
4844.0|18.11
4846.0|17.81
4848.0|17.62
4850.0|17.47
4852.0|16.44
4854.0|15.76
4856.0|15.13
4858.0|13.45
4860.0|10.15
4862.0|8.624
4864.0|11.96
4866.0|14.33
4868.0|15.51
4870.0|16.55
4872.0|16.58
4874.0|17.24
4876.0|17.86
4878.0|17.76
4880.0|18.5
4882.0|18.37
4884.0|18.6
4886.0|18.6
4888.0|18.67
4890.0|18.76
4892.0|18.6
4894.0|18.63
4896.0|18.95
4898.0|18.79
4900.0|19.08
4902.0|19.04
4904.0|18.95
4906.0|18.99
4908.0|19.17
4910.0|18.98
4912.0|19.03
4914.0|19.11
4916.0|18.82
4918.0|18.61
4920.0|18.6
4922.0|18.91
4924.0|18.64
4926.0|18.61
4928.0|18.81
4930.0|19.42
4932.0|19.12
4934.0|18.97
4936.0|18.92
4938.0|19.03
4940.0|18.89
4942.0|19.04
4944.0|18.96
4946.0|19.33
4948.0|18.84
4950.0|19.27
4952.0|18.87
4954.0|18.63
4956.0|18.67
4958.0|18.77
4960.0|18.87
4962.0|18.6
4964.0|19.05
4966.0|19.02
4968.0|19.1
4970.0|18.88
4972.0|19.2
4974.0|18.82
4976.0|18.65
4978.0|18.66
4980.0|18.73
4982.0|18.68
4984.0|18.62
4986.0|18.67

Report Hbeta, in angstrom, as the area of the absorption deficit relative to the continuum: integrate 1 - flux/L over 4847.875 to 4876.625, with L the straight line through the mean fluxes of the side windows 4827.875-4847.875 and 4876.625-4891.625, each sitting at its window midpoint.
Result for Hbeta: 5.7 angstrom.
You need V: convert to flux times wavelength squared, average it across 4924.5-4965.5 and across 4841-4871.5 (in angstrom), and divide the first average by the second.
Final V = 1.3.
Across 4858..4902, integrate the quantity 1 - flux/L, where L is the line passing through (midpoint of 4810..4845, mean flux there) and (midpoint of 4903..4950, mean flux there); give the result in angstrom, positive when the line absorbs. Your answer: 5.3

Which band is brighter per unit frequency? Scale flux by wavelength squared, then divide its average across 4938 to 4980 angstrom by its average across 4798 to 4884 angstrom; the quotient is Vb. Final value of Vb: 1.1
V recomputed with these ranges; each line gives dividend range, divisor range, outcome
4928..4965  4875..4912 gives 1.04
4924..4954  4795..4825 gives 1.02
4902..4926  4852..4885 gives 1.25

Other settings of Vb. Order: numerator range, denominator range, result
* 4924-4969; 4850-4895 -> 1.20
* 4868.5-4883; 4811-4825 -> 0.92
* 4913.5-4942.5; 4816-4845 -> 1.03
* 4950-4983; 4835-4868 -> 1.25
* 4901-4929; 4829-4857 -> 1.09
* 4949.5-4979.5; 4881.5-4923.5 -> 1.03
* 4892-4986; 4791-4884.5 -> 1.11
